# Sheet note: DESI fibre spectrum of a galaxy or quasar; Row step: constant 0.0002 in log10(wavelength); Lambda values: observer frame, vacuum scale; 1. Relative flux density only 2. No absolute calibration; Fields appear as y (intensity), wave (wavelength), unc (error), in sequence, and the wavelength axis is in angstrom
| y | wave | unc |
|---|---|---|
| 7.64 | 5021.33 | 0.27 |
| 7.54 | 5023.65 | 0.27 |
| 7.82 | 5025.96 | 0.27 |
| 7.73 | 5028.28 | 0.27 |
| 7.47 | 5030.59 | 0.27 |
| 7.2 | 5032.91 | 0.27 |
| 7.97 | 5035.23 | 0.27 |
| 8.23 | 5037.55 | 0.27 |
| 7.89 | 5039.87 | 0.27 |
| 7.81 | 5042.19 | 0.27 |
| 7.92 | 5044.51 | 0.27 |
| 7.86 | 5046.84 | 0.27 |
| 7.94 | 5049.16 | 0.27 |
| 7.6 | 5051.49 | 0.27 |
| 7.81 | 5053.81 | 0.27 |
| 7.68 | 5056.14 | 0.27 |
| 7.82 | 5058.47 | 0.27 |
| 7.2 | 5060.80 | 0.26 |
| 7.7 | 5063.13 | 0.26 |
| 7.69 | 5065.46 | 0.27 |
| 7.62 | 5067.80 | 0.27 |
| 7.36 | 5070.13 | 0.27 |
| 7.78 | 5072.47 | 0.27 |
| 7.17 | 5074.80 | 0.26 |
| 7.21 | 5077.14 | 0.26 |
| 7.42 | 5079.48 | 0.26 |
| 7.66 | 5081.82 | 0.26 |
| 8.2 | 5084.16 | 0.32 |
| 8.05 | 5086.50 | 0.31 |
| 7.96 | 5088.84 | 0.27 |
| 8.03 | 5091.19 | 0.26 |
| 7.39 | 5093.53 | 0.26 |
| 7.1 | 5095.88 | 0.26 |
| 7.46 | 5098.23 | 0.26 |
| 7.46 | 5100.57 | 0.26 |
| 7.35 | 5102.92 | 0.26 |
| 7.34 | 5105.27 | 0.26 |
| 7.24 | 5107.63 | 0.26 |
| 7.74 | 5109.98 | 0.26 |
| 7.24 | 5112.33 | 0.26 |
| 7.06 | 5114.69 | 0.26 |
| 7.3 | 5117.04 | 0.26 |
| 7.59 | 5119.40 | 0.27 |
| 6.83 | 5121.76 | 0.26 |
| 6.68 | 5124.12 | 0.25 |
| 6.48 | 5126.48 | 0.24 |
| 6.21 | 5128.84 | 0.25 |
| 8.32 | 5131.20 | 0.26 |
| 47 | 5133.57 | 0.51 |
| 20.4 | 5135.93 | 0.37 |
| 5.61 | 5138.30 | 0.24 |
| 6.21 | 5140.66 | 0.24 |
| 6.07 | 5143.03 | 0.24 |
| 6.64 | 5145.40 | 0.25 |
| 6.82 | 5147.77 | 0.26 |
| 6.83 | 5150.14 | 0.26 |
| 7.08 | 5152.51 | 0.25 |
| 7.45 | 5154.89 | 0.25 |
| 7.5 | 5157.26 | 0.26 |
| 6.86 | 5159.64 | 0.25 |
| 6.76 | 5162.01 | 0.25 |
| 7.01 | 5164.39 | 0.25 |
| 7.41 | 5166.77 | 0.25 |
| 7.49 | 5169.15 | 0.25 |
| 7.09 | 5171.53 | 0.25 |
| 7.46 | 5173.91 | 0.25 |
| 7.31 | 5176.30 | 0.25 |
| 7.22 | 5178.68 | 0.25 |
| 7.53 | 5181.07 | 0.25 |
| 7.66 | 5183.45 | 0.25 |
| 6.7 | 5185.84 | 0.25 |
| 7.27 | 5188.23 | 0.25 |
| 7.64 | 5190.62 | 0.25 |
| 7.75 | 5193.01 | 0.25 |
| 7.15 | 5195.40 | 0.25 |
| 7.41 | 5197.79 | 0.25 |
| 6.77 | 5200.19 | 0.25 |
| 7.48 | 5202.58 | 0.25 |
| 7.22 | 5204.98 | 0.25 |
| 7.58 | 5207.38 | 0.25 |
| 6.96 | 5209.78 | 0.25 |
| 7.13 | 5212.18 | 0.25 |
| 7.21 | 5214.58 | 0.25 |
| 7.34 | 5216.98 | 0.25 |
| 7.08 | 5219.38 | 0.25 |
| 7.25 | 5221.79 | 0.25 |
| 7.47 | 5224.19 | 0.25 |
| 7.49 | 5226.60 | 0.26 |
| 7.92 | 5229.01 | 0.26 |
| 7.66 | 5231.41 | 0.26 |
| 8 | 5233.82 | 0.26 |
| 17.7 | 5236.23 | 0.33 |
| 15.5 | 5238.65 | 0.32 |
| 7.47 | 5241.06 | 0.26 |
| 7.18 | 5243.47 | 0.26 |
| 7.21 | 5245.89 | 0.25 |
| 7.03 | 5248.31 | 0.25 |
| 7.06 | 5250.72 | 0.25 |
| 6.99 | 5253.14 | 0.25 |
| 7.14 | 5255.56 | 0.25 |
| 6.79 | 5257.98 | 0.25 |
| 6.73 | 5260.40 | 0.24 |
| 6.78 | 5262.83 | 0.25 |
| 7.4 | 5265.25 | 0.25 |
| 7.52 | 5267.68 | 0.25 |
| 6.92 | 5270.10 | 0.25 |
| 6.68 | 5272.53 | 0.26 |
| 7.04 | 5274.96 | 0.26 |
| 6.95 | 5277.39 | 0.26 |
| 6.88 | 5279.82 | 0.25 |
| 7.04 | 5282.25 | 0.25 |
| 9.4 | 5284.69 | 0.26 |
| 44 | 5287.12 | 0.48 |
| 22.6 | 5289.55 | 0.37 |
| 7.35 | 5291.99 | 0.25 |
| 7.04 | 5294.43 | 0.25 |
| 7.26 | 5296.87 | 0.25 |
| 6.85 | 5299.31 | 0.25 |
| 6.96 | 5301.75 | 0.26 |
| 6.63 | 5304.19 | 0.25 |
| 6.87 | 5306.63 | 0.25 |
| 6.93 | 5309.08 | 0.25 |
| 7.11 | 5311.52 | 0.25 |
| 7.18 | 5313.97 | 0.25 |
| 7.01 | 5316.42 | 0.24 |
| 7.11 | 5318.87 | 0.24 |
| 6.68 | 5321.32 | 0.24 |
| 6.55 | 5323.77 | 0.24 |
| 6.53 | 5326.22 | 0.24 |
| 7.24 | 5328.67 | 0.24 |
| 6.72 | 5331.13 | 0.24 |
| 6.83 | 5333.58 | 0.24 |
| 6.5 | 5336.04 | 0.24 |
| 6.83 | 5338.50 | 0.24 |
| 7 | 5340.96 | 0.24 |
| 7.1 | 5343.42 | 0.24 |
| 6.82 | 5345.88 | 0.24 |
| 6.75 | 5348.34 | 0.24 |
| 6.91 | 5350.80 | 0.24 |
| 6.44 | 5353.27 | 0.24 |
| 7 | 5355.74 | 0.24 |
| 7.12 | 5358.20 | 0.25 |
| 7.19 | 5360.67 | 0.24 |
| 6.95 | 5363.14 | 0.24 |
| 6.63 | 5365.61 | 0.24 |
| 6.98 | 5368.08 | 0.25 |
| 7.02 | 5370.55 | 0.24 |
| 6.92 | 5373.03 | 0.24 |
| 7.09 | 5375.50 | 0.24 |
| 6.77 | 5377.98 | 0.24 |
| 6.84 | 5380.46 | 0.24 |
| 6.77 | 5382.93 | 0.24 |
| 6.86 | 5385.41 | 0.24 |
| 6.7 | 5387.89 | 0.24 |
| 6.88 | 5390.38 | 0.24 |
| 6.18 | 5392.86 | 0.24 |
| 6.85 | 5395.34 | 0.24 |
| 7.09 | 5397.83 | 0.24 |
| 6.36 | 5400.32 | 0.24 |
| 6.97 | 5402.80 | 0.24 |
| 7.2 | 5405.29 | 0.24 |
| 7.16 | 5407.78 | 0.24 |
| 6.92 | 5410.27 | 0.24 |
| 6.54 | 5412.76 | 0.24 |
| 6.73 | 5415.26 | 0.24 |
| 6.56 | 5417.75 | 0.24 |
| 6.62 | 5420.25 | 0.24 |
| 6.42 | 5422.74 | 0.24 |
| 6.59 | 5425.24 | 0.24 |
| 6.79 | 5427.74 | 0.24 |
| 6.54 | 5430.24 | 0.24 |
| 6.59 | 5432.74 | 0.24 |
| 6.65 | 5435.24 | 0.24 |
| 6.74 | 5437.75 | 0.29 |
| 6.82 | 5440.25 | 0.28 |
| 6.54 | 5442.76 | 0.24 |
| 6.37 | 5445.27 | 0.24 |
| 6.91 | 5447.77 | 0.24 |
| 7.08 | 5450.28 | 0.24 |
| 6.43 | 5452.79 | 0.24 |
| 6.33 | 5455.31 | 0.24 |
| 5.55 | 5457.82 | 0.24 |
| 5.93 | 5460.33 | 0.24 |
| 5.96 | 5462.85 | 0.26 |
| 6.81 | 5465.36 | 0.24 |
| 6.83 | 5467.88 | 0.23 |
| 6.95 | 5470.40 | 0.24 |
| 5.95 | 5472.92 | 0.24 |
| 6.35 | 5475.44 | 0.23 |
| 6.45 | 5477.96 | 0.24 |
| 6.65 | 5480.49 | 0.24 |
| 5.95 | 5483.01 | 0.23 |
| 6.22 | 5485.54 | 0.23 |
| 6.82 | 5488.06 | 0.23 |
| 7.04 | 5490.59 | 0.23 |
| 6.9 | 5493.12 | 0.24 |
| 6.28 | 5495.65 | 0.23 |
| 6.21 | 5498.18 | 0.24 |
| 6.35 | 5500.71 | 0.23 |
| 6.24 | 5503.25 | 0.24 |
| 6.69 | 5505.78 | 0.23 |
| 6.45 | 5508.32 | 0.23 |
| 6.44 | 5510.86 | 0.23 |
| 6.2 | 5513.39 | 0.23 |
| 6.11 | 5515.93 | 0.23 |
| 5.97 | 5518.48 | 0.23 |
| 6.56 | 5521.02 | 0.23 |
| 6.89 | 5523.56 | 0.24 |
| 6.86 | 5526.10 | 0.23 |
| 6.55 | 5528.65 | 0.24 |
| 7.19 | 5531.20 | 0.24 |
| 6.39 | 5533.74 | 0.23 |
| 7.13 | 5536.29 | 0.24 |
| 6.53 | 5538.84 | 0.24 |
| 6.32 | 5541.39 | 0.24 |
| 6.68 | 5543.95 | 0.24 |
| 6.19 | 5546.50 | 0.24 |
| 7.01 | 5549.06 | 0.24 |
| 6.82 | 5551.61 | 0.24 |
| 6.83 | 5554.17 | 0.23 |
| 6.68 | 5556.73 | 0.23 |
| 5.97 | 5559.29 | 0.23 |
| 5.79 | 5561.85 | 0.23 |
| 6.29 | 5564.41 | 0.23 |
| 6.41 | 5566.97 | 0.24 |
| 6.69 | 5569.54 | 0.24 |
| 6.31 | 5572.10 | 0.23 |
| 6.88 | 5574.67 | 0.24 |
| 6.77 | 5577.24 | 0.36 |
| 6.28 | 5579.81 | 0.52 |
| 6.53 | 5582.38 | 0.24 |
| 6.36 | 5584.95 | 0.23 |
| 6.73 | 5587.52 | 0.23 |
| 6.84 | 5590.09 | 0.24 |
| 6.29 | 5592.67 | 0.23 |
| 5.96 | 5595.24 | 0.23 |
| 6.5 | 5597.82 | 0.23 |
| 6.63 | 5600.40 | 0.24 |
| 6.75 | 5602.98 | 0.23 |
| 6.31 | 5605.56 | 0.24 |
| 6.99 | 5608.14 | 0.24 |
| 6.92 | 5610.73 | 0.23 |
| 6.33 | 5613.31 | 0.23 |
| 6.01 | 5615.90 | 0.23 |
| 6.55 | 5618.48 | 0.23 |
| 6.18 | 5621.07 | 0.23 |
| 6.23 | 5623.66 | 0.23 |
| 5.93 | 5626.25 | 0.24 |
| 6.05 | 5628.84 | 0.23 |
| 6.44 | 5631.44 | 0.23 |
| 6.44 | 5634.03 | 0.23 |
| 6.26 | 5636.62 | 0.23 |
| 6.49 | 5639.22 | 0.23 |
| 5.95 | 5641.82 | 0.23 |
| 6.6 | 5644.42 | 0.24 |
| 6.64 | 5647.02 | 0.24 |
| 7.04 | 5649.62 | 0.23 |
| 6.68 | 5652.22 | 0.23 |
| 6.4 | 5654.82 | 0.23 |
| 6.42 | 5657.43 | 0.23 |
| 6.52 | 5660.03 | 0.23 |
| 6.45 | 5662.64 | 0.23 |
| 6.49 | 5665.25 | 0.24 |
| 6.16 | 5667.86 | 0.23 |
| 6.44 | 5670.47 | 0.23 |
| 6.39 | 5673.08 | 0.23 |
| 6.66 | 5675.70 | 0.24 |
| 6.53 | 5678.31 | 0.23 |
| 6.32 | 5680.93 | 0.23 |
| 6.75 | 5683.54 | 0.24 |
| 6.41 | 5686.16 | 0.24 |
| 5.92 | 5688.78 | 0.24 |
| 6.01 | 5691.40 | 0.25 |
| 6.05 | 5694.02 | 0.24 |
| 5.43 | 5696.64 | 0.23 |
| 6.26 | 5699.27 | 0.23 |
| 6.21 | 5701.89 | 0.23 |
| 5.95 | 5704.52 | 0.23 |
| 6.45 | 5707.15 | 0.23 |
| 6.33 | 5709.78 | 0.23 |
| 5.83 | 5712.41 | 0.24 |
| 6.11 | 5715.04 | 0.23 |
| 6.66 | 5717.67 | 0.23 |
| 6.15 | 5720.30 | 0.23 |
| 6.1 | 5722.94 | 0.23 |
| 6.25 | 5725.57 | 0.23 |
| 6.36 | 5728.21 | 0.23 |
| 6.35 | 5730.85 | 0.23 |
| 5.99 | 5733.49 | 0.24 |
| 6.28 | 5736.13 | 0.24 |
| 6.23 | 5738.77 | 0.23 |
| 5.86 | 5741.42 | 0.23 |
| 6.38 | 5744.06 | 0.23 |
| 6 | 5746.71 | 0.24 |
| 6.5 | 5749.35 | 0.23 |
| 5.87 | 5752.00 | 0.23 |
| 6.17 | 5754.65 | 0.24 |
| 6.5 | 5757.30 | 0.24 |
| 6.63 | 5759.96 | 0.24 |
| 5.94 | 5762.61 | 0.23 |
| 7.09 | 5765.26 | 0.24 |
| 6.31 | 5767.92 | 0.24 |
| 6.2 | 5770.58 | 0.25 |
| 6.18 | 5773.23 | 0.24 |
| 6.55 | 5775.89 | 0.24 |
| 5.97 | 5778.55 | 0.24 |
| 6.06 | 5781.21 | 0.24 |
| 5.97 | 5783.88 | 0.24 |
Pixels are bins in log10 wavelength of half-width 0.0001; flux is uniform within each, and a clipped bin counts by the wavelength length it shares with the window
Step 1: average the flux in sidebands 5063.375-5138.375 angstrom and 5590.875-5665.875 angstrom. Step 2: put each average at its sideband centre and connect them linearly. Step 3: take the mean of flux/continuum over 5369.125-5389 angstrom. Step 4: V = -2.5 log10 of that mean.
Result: 0.12 mag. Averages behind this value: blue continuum 9.04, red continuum 6.43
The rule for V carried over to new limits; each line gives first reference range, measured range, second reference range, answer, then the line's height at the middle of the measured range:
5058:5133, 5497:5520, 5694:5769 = 0.08 mag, 6.75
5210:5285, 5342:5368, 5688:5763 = 0.09 mag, 7.46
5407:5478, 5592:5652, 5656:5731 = -0.01 mag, 6.35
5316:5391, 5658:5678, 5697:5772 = -0.02 mag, 6.35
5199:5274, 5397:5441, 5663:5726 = 0.07 mag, 7.2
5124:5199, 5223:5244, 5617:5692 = -0.15 mag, 8.4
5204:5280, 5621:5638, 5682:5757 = 0.04 mag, 6.49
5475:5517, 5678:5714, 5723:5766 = 0.02 mag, 6.29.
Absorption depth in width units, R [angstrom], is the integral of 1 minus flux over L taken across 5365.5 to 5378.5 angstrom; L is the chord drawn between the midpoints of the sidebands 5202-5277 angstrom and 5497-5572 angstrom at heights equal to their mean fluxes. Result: 0.5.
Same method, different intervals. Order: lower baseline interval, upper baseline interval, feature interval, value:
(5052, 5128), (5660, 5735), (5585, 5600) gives -0.01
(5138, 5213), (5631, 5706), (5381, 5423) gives 0.02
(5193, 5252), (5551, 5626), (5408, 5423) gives 1.14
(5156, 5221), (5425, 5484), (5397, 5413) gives -0.66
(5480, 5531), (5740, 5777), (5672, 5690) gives -0.21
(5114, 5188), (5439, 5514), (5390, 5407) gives 0.49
